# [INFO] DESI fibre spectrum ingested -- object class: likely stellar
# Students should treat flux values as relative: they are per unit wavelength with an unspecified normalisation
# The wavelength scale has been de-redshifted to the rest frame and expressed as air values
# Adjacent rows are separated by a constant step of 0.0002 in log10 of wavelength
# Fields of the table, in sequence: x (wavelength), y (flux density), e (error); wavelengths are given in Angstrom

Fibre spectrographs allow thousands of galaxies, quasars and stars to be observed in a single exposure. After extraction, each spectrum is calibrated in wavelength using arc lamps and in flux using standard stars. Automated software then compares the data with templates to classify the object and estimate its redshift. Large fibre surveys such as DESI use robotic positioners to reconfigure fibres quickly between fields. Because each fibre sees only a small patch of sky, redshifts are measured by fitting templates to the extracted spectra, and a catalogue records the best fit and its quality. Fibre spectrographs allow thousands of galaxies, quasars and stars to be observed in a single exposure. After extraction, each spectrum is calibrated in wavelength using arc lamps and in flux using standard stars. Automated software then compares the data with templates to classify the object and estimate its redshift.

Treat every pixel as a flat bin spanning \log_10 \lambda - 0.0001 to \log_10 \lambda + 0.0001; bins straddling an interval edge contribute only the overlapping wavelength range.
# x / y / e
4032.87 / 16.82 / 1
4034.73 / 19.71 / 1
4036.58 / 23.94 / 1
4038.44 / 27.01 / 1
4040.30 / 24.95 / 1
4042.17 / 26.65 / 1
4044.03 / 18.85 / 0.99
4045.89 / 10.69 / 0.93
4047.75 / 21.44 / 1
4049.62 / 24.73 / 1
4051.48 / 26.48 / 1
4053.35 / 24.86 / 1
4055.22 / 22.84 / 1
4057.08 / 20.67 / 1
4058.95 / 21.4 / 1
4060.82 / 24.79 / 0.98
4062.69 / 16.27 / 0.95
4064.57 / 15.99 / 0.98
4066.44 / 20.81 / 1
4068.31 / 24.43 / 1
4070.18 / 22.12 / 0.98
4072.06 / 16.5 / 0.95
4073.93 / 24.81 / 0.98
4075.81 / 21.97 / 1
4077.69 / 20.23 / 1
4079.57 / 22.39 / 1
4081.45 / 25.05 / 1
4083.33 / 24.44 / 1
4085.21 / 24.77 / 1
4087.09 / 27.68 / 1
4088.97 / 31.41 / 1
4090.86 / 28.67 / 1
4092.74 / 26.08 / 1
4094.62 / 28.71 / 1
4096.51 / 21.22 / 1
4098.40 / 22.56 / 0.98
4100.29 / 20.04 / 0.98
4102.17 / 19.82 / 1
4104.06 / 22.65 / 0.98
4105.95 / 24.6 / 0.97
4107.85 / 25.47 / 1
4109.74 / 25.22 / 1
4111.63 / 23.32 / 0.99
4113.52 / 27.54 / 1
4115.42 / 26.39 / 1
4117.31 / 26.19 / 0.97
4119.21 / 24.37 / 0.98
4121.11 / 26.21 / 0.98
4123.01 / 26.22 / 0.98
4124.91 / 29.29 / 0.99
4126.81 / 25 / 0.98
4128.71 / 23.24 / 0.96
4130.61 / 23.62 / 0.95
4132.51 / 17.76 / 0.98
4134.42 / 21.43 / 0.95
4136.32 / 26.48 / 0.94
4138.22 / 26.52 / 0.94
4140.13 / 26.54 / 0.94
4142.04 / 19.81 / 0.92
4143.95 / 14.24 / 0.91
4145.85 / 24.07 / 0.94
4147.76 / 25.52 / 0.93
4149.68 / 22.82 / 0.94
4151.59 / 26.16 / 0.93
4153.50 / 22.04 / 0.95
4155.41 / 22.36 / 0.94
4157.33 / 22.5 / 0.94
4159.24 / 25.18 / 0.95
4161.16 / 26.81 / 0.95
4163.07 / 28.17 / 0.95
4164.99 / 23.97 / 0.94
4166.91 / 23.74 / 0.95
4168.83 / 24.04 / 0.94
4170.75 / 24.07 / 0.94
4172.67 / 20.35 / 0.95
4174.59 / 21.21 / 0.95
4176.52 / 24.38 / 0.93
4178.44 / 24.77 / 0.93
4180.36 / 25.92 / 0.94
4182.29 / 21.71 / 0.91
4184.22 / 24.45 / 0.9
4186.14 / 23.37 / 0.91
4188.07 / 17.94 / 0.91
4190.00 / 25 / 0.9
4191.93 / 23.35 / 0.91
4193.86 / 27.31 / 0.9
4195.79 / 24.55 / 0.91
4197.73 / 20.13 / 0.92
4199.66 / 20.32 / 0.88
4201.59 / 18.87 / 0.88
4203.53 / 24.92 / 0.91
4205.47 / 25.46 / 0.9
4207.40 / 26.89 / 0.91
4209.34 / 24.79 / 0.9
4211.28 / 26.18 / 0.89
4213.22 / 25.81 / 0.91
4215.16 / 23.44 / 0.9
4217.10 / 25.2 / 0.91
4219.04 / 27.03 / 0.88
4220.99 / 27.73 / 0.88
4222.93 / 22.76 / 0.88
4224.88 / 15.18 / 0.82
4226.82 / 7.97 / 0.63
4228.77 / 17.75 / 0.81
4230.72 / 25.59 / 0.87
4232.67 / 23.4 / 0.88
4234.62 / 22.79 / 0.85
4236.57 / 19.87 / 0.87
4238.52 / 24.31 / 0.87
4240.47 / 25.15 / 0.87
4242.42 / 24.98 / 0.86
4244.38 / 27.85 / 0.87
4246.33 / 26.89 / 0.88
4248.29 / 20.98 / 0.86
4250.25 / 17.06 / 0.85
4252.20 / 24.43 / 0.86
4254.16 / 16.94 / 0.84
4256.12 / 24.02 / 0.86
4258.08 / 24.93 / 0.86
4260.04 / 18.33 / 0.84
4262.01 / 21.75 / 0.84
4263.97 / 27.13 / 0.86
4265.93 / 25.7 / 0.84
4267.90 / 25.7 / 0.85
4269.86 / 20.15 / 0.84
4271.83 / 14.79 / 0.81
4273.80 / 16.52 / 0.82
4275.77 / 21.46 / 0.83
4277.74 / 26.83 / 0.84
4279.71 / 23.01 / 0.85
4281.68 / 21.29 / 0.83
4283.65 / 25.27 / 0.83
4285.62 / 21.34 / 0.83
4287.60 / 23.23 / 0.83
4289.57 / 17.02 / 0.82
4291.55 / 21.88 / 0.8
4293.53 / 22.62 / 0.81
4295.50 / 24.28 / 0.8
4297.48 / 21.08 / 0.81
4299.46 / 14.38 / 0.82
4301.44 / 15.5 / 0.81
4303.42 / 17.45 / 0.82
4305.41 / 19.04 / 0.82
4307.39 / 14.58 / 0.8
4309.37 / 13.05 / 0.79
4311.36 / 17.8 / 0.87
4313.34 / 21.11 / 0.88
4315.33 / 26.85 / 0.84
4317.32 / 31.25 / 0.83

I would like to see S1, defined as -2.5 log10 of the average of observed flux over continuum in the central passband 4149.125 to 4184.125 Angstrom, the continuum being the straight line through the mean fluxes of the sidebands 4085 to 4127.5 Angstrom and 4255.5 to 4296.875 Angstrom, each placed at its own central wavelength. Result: 0.015 mag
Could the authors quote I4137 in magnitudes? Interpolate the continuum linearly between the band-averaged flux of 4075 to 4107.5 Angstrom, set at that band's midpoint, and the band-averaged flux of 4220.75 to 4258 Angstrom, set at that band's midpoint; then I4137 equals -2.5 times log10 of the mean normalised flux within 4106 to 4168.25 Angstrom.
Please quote -0.036 mag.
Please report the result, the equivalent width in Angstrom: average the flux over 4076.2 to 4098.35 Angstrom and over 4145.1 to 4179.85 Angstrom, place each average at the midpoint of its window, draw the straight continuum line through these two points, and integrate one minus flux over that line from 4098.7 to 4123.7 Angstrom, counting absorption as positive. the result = 0.49 Angstrom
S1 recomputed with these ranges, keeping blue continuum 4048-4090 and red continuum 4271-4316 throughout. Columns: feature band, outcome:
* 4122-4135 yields -0.081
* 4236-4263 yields -0.108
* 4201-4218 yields -0.174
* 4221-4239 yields 0.029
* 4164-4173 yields -0.088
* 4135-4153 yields -0.074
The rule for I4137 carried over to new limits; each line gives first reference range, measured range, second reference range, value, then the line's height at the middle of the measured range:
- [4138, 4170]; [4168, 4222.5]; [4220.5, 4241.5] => -0.08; 22.3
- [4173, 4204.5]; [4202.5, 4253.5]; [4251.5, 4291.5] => -0.03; 22.5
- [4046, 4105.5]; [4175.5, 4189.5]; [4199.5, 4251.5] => -0.01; 23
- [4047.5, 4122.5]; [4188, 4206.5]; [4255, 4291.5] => -0.01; 22.7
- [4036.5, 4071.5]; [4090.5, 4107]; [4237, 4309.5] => -0.09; 21.8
